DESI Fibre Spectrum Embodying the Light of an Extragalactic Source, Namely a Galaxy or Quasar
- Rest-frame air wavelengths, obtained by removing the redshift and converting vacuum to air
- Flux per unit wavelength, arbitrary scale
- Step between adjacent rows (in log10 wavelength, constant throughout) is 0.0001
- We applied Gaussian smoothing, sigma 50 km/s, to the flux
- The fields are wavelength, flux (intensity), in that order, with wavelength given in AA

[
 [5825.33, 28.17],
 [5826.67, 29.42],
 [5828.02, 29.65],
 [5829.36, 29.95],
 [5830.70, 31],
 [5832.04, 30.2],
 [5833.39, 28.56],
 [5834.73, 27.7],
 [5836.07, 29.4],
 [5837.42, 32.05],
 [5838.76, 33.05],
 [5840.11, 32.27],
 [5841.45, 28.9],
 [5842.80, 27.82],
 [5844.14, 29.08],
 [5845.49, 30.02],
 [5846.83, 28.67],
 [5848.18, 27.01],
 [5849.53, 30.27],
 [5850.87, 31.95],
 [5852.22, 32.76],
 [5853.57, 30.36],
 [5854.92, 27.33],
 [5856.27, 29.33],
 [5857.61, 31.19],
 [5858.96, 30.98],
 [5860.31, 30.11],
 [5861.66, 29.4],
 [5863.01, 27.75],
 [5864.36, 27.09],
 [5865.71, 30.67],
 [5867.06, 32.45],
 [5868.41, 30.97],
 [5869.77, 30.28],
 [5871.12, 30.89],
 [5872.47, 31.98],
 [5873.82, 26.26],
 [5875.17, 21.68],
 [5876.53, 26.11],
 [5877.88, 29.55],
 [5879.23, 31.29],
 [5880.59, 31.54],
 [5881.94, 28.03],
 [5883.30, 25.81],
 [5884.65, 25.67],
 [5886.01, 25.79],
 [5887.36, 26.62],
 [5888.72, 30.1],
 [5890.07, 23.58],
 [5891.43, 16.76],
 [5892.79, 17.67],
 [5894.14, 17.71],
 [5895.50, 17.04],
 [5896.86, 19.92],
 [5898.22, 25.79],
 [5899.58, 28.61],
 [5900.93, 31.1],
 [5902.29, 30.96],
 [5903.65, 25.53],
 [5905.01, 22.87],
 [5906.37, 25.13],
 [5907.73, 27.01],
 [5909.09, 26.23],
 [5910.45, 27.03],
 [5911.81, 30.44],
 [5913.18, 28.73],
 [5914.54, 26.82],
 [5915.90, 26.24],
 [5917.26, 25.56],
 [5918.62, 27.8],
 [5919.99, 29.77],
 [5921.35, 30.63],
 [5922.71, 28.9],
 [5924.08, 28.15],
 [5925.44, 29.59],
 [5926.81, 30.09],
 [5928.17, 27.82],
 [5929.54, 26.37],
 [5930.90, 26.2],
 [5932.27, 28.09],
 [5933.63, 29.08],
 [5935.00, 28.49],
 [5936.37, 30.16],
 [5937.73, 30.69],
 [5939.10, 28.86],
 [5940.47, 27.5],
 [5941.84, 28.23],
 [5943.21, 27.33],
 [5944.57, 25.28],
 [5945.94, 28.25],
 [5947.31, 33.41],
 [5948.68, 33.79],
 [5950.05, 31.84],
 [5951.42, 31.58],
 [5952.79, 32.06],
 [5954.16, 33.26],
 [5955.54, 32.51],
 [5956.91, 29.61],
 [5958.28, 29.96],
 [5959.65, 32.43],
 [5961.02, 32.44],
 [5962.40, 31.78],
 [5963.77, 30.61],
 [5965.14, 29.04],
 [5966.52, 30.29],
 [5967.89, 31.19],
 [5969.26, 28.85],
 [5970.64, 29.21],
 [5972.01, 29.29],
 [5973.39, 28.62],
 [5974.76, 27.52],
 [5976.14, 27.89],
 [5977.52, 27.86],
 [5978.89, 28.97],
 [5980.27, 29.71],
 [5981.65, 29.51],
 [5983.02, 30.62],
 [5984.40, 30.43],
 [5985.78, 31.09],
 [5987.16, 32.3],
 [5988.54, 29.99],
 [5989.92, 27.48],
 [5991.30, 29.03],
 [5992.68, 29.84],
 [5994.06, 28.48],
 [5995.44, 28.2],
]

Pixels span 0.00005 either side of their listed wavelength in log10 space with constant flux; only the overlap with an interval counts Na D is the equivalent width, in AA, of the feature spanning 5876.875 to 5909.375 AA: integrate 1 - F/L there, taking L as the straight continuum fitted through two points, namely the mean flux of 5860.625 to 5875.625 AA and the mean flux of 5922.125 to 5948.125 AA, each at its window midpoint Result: 4.0 AA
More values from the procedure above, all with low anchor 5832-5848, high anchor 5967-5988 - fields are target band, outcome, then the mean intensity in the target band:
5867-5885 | 0.6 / 28.7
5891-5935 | 4.9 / 26.3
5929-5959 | -0.1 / 29.7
